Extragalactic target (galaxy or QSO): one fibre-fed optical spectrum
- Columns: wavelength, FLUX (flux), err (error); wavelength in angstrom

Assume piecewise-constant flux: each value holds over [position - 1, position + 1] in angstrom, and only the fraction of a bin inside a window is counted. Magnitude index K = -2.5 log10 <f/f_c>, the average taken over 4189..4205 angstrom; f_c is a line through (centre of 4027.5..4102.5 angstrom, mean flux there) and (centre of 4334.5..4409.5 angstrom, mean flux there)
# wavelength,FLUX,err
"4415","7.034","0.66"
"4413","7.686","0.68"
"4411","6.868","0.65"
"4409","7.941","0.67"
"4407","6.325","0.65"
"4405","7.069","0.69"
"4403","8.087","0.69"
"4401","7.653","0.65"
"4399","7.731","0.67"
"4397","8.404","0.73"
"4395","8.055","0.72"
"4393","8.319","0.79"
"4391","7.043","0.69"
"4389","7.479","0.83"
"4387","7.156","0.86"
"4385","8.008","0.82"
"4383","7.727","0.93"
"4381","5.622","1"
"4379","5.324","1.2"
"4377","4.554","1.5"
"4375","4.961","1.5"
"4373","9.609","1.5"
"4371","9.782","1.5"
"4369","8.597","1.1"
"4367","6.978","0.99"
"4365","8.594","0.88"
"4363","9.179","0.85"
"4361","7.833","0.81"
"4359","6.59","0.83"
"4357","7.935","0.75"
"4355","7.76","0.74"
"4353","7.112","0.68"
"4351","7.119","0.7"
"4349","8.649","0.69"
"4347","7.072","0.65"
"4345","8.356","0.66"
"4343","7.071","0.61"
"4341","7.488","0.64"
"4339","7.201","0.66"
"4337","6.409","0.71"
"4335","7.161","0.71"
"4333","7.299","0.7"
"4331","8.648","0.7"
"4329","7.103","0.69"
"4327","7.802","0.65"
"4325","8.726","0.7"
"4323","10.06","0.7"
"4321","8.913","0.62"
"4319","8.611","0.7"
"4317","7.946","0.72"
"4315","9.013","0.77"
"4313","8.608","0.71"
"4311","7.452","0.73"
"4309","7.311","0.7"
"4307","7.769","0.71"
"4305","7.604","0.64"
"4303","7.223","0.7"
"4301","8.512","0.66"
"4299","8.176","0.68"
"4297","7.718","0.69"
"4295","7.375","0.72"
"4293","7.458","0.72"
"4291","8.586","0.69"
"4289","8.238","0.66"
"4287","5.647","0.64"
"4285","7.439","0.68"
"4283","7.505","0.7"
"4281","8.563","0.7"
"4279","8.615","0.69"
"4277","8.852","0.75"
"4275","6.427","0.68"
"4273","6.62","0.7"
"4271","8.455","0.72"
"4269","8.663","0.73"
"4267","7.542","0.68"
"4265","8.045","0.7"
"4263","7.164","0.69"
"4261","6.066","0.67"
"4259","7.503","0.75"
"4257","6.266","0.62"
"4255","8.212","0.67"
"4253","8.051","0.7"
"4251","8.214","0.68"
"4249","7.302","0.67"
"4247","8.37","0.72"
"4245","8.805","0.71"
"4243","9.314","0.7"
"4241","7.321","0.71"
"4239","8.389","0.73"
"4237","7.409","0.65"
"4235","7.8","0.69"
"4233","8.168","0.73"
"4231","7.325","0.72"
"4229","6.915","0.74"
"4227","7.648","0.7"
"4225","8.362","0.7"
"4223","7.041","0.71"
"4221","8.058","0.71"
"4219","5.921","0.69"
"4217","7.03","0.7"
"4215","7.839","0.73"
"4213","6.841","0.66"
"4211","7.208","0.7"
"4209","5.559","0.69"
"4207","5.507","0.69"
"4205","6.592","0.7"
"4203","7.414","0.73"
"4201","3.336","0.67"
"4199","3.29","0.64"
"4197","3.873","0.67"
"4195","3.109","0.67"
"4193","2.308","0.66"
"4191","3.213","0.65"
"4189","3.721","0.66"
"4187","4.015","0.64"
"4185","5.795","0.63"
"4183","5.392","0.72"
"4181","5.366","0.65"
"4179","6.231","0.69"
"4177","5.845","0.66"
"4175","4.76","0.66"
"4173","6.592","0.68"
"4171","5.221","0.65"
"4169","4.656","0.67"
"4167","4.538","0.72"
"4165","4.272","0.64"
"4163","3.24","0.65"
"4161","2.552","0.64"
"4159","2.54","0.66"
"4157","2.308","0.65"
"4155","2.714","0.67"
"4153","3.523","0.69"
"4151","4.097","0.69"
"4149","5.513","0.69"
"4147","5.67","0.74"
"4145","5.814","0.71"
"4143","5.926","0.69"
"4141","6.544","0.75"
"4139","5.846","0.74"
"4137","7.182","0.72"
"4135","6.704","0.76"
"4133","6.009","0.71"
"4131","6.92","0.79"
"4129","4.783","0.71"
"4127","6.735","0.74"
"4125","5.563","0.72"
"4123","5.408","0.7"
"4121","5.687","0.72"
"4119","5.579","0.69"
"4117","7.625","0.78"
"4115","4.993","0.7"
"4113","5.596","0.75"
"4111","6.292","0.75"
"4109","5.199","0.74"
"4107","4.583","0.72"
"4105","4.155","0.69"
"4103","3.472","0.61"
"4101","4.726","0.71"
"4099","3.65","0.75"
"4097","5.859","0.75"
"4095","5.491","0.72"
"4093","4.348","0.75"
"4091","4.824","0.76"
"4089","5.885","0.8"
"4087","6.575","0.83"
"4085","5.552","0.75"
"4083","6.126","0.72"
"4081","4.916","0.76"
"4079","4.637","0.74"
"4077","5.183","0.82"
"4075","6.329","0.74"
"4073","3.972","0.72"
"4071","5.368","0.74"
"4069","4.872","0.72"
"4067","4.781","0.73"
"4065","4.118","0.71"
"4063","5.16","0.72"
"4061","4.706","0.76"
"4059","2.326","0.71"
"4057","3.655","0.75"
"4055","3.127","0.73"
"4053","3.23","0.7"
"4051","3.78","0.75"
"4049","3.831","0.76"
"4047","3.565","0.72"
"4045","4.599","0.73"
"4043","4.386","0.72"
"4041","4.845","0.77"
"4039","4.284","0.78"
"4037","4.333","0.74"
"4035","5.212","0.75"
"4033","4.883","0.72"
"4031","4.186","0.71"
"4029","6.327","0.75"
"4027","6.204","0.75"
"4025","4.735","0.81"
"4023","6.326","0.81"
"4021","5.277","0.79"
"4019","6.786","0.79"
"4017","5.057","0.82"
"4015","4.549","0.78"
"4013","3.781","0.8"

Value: 0.43 mag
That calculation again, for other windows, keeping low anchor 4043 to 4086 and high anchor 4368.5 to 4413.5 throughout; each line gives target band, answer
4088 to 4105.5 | 0.00 mag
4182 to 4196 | 0.38 mag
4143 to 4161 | 0.28 mag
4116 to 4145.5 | -0.21 mag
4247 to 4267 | -0.21 mag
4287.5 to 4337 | -0.20 mag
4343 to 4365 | -0.11 mag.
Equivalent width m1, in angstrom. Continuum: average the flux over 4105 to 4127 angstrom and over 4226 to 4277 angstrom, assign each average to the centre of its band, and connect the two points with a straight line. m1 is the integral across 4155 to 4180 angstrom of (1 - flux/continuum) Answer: 8.2 angstrom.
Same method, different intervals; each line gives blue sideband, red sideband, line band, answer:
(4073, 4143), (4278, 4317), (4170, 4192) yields 4.5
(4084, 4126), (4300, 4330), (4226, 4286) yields -3.3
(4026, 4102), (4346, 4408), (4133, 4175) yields 5.4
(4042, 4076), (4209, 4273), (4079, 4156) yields -1.9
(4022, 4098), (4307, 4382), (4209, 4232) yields -2.8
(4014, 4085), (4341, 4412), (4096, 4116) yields 1.4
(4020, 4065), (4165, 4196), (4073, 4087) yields -2.7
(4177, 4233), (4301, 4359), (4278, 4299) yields -1.7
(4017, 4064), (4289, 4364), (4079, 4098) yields -1.1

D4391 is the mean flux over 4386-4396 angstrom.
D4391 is 7.61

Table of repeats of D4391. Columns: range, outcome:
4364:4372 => 8.49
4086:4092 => 5.76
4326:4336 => 7.6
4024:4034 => 5.27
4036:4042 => 4.49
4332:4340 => 7.02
